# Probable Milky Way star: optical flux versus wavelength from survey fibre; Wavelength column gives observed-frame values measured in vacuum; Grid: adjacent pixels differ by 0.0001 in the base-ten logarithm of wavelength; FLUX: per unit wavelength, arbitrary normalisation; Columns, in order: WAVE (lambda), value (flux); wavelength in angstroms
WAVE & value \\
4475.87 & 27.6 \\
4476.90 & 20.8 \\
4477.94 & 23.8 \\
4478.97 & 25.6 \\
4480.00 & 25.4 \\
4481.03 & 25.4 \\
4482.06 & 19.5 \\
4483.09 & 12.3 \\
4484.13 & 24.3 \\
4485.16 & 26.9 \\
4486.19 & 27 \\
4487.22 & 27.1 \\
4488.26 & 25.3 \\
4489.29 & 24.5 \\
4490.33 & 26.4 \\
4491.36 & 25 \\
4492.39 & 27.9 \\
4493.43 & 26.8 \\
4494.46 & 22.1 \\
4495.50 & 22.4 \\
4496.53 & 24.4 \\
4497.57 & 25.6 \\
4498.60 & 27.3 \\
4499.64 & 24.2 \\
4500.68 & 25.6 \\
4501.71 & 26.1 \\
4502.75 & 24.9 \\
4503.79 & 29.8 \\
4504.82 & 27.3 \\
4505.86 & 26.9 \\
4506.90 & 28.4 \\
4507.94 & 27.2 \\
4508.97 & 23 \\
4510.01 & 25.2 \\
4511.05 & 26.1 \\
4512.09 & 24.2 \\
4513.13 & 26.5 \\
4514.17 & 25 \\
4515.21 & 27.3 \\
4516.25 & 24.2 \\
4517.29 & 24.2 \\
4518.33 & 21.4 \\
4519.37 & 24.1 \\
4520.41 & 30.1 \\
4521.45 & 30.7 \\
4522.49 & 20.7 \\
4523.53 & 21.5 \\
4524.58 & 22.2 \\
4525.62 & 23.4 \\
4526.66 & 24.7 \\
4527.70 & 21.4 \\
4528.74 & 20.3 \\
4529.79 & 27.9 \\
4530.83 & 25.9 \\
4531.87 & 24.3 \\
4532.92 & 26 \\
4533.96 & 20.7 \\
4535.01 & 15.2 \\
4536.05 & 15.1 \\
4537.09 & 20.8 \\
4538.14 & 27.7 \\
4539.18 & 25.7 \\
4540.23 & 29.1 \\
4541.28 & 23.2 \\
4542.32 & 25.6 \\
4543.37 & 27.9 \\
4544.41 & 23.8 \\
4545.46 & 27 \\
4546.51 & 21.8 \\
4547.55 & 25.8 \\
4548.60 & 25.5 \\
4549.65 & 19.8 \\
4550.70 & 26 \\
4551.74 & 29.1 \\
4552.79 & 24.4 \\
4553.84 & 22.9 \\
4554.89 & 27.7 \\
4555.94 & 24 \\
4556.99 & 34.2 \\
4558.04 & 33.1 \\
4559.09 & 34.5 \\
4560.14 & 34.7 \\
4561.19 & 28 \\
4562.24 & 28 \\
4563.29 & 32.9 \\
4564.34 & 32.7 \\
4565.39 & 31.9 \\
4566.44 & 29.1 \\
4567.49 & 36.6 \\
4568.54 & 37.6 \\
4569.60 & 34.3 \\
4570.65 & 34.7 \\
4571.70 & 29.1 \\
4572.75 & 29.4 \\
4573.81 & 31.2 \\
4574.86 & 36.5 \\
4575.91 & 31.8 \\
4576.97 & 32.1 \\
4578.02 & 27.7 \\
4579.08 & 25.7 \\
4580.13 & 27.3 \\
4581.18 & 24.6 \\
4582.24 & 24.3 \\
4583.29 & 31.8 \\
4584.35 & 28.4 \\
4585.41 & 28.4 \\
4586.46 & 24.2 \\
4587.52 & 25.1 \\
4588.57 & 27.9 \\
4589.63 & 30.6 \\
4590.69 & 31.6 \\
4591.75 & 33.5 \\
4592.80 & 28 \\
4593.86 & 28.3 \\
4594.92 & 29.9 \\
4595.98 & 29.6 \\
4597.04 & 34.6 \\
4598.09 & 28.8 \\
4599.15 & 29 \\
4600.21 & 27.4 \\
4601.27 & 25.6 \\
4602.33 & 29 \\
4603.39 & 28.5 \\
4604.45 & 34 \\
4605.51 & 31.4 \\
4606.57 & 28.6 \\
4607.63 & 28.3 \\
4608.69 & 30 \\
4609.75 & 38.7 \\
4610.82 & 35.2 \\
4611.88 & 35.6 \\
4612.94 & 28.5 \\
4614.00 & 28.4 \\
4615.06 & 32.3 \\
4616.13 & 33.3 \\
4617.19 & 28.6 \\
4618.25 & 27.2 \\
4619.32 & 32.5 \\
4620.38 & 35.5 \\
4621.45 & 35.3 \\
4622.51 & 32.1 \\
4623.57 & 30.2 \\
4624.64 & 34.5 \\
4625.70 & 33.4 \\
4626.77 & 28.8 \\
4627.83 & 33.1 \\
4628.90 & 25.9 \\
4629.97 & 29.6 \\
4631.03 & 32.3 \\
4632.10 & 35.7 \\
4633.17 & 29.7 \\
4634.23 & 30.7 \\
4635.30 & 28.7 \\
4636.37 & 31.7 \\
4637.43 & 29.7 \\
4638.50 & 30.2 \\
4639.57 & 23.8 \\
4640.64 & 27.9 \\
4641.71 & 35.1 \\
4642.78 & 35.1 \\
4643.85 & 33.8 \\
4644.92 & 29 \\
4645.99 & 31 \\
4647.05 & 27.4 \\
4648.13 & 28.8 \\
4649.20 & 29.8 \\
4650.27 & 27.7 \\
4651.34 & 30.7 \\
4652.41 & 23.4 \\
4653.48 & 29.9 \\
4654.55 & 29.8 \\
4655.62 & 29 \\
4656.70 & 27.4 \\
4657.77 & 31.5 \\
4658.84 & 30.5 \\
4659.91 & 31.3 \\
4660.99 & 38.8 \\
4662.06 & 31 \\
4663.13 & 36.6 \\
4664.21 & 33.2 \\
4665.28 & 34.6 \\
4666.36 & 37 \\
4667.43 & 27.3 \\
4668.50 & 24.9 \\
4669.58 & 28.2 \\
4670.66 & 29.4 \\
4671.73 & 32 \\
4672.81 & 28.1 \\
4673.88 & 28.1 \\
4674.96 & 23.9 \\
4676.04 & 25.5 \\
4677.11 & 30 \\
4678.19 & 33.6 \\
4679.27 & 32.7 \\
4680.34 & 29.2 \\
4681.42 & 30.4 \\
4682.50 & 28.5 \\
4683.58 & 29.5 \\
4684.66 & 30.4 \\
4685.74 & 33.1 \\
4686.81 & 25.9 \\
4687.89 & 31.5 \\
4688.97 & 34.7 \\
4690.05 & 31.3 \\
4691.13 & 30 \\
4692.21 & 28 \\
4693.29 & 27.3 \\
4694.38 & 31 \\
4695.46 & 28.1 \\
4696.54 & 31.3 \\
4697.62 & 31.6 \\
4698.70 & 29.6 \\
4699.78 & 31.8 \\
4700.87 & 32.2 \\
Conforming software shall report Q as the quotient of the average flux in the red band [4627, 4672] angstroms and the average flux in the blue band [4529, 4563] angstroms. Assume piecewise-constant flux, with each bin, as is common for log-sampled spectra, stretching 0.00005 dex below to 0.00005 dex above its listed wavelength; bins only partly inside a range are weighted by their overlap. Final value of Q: 1.2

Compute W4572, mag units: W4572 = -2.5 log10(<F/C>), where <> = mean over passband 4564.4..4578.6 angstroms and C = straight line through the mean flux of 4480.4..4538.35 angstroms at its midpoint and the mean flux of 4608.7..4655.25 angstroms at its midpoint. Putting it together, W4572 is -0.17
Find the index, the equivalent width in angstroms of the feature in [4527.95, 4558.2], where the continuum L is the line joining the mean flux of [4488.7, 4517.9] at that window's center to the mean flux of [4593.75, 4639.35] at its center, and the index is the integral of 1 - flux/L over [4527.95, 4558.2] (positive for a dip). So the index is 3.1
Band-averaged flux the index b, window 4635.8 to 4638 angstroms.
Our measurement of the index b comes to 30.7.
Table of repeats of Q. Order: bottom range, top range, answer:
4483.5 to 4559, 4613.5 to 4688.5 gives 1.21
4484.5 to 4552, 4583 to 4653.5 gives 1.22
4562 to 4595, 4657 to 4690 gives 1.02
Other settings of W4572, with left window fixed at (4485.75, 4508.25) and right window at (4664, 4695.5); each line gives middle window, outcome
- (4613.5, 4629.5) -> -0.10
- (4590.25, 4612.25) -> -0.09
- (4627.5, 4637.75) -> -0.07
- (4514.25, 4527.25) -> 0.08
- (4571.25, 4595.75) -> -0.04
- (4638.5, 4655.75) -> -0.01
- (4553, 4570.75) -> -0.15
